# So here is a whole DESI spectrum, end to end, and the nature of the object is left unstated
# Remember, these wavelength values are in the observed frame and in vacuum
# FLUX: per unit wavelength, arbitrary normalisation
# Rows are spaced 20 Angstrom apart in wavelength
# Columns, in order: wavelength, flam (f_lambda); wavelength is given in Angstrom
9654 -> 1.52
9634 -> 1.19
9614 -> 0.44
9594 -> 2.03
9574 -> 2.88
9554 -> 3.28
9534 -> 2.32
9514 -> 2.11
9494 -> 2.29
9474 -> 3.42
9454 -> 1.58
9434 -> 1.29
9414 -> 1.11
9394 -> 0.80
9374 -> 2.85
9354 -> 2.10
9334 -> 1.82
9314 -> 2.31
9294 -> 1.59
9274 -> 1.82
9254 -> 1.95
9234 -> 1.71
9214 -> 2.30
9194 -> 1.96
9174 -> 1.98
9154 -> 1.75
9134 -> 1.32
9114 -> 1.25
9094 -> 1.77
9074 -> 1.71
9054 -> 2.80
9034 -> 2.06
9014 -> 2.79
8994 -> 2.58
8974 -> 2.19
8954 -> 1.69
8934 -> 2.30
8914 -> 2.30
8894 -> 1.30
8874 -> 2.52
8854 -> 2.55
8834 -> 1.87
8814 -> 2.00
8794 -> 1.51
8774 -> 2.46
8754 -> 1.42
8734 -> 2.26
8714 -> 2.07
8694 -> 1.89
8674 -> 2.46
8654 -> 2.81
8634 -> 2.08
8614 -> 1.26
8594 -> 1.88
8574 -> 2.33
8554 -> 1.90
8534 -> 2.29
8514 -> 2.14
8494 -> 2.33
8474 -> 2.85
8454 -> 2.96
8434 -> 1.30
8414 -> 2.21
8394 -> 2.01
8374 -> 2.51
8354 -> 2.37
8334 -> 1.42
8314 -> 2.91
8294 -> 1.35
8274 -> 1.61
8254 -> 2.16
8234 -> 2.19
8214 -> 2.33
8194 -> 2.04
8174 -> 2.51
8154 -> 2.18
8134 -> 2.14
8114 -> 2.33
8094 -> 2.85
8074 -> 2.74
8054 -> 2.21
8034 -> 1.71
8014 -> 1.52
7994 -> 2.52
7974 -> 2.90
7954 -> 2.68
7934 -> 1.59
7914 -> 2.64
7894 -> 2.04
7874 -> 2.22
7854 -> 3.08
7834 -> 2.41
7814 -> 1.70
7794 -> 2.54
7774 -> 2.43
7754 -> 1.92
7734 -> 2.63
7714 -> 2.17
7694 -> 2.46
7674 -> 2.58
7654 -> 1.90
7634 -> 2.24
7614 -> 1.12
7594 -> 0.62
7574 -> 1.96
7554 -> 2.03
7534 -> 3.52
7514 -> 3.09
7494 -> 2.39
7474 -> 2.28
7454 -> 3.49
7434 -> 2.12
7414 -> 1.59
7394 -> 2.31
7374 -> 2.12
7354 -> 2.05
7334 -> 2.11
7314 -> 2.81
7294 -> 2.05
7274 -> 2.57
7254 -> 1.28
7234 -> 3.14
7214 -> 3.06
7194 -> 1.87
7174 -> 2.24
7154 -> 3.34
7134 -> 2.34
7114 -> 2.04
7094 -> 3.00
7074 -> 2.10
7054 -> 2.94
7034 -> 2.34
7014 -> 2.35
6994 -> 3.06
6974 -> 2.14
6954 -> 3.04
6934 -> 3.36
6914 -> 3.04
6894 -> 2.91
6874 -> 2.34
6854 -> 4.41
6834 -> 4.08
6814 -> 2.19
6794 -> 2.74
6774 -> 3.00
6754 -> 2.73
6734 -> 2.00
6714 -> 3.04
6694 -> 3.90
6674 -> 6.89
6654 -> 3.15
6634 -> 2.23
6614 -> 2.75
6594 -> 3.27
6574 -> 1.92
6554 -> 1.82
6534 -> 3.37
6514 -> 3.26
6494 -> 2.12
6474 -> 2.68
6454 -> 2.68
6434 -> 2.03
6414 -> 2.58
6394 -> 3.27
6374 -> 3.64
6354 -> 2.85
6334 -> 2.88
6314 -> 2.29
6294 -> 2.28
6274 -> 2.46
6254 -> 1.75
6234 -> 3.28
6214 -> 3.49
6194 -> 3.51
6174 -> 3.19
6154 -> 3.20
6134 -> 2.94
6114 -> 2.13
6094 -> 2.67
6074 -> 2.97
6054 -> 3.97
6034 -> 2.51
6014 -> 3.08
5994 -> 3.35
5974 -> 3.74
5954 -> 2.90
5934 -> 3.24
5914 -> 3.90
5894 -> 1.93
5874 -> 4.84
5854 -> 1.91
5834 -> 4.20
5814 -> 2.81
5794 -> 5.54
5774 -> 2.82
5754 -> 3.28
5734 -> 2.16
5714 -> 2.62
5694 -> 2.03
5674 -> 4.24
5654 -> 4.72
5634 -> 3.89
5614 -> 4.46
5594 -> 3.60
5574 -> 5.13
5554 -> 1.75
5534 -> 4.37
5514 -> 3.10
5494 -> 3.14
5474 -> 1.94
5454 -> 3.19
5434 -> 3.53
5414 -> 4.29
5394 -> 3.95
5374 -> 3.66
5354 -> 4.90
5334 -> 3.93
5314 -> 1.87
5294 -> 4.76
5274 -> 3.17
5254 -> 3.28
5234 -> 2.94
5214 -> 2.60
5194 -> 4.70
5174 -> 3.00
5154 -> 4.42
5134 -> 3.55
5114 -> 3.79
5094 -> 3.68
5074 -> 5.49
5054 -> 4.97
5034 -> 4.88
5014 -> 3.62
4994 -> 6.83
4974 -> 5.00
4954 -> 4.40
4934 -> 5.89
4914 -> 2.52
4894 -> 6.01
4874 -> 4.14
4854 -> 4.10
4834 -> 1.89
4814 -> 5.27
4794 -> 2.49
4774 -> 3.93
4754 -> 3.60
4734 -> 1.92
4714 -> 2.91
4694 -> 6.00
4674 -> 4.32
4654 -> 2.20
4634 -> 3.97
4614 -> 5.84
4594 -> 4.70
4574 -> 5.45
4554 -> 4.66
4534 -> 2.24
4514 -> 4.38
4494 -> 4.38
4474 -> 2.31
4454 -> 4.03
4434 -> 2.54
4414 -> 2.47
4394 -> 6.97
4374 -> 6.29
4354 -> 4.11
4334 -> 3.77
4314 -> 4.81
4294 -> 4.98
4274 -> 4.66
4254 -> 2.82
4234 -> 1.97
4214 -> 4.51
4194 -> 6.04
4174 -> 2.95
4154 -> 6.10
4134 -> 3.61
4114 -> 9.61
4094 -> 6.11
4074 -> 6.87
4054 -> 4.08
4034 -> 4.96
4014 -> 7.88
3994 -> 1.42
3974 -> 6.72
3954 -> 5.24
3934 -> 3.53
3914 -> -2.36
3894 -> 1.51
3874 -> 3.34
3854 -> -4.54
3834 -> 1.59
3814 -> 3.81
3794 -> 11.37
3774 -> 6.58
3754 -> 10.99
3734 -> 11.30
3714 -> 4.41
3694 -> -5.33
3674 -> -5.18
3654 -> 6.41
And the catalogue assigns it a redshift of 0.02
